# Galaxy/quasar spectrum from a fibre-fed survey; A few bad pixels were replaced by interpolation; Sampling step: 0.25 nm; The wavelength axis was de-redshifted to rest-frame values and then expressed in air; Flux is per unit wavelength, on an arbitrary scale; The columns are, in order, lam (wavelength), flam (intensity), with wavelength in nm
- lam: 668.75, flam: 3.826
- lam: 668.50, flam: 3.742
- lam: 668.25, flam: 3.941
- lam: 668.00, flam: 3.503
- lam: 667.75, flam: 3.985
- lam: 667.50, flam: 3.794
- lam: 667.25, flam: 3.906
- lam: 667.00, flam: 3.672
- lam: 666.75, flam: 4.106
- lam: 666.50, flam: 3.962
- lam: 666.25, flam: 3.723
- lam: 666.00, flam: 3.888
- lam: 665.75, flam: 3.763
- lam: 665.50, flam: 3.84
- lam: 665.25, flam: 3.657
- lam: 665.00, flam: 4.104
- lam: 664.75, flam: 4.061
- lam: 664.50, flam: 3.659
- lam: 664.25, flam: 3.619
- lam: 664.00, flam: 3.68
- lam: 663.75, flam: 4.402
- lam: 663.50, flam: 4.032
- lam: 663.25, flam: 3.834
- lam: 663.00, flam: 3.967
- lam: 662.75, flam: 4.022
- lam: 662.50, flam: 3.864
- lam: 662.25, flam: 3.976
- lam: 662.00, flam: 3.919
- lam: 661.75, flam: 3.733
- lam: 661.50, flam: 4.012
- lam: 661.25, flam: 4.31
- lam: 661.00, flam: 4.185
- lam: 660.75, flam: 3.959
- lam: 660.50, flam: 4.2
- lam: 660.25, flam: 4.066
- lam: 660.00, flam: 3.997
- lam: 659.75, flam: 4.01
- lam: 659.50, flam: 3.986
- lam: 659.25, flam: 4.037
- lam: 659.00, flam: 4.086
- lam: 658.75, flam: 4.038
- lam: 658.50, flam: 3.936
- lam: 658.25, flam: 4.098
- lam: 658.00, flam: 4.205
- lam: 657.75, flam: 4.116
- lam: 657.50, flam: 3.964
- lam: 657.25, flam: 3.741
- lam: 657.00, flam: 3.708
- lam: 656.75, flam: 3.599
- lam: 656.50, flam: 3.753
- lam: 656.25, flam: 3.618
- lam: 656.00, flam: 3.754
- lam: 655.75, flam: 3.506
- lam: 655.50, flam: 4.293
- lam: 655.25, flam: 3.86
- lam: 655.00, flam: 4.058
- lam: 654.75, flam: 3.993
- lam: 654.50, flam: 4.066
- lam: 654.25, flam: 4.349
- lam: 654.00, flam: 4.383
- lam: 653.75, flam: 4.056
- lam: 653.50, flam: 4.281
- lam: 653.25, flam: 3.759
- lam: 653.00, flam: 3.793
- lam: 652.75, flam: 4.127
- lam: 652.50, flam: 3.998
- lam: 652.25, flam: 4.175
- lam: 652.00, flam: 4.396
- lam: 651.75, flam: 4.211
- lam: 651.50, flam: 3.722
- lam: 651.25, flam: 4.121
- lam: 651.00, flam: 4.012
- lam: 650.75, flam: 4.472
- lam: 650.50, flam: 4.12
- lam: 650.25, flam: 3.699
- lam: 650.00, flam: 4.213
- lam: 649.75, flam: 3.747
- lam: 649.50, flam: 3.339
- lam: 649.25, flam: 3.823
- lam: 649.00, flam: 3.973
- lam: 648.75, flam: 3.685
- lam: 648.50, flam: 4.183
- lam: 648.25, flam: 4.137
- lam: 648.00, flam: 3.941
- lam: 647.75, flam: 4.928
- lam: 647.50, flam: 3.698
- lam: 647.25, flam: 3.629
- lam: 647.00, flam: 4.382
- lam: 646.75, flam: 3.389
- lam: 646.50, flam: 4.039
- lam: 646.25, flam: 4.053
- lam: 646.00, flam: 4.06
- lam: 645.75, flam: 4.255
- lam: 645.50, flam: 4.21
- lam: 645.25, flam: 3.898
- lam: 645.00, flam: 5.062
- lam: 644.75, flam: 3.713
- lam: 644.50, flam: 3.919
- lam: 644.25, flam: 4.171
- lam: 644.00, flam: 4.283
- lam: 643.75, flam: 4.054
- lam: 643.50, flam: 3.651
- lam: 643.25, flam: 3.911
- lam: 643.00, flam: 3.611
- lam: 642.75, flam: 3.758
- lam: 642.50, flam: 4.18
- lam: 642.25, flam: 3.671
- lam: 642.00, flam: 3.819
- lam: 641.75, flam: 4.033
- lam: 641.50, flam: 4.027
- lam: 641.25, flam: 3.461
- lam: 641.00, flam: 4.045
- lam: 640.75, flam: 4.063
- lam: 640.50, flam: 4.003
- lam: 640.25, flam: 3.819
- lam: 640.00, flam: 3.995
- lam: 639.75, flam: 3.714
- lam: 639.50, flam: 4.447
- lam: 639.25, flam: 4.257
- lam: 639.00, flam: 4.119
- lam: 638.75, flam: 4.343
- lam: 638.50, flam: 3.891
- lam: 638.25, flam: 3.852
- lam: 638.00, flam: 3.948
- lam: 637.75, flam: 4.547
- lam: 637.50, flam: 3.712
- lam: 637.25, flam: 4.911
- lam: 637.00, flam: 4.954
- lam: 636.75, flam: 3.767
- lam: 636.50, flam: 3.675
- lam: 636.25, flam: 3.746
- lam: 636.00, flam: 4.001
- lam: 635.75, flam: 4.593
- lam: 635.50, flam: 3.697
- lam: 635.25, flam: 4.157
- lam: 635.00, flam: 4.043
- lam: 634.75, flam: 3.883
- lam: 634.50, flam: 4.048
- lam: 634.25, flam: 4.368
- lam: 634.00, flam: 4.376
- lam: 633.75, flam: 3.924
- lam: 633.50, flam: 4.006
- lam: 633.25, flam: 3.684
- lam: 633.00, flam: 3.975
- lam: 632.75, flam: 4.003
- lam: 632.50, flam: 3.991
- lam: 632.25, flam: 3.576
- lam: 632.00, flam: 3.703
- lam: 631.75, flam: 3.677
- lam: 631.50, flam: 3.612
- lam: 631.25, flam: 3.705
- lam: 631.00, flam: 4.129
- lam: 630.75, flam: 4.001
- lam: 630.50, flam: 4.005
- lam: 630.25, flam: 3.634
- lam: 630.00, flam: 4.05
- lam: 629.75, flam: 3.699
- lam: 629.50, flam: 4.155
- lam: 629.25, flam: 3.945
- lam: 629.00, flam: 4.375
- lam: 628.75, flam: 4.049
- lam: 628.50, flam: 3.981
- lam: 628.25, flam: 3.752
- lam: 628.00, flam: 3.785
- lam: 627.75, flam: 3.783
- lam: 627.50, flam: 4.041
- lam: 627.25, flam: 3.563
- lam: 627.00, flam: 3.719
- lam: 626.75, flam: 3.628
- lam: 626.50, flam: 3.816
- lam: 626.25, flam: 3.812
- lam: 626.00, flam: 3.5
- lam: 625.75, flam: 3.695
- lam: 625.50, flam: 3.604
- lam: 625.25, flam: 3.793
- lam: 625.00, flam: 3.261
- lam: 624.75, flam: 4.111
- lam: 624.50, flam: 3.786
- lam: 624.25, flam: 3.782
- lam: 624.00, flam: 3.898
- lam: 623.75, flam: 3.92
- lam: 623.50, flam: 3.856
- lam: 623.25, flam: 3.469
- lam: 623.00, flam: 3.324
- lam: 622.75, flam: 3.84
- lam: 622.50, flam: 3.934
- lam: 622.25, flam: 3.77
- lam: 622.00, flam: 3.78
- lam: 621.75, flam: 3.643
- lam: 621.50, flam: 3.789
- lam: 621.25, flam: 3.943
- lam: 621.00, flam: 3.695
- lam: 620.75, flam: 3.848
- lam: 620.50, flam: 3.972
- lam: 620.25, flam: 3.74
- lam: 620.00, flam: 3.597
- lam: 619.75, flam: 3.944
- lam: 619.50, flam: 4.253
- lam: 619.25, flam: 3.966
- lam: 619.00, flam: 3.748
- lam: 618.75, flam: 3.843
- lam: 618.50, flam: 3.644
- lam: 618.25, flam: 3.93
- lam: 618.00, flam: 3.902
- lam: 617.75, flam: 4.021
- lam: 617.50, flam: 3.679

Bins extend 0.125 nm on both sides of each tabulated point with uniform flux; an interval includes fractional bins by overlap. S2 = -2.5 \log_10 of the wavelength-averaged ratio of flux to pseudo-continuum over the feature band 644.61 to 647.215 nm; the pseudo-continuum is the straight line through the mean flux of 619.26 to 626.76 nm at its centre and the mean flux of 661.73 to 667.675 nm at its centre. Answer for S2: -0.07 mag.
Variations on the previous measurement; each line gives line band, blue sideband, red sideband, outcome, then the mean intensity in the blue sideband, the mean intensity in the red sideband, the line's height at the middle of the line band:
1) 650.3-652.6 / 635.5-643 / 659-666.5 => -0.04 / 4.03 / 3.95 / 3.99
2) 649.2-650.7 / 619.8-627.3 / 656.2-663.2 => 0.01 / 3.74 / 3.97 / 3.91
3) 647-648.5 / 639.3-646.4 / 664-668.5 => -0.04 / 4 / 3.83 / 3.96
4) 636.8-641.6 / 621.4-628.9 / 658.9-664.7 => -0.07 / 3.76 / 3.98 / 3.84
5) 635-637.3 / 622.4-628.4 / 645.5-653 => -0.07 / 3.74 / 4.02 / 3.86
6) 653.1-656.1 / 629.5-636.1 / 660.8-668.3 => -0.03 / 3.95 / 3.9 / 3.92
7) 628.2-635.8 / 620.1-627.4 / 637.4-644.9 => -0.03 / 3.74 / 3.97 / 3.85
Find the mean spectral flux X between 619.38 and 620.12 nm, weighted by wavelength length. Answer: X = 3.93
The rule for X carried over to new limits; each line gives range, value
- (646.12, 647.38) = 3.9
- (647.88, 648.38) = 4.04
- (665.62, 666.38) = 3.79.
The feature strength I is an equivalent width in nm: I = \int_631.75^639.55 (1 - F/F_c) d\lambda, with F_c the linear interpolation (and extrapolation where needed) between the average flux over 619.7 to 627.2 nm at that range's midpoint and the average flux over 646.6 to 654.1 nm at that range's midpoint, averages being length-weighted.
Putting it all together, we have -0.39 nm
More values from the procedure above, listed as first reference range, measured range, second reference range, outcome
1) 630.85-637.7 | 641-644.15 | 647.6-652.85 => 0.11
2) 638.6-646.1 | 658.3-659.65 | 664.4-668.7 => -0.04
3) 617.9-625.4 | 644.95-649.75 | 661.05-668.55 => -0.20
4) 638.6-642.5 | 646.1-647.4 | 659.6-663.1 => 0.03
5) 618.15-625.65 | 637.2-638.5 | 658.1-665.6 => -0.09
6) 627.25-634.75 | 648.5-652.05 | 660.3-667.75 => -0.03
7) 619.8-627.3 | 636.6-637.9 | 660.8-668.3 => -0.19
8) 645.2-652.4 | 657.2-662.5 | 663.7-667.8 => -0.15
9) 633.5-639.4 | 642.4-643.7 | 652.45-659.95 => 0.08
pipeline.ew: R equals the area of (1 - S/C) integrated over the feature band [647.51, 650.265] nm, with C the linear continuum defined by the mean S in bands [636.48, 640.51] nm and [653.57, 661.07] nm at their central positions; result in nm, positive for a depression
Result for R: 0.06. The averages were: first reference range 4.13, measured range 3.97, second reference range 3.99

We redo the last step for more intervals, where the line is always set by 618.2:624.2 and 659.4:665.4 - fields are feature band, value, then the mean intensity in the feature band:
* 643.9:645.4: -0.11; 4.17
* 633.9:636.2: -0.15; 4.11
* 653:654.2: -0.05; 4.1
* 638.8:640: -0.08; 4.13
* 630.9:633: 0.02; 3.81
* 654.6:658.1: 0.07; 3.87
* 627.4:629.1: -0.06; 3.96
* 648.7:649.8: 0.06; 3.71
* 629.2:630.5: -0.02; 3.9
